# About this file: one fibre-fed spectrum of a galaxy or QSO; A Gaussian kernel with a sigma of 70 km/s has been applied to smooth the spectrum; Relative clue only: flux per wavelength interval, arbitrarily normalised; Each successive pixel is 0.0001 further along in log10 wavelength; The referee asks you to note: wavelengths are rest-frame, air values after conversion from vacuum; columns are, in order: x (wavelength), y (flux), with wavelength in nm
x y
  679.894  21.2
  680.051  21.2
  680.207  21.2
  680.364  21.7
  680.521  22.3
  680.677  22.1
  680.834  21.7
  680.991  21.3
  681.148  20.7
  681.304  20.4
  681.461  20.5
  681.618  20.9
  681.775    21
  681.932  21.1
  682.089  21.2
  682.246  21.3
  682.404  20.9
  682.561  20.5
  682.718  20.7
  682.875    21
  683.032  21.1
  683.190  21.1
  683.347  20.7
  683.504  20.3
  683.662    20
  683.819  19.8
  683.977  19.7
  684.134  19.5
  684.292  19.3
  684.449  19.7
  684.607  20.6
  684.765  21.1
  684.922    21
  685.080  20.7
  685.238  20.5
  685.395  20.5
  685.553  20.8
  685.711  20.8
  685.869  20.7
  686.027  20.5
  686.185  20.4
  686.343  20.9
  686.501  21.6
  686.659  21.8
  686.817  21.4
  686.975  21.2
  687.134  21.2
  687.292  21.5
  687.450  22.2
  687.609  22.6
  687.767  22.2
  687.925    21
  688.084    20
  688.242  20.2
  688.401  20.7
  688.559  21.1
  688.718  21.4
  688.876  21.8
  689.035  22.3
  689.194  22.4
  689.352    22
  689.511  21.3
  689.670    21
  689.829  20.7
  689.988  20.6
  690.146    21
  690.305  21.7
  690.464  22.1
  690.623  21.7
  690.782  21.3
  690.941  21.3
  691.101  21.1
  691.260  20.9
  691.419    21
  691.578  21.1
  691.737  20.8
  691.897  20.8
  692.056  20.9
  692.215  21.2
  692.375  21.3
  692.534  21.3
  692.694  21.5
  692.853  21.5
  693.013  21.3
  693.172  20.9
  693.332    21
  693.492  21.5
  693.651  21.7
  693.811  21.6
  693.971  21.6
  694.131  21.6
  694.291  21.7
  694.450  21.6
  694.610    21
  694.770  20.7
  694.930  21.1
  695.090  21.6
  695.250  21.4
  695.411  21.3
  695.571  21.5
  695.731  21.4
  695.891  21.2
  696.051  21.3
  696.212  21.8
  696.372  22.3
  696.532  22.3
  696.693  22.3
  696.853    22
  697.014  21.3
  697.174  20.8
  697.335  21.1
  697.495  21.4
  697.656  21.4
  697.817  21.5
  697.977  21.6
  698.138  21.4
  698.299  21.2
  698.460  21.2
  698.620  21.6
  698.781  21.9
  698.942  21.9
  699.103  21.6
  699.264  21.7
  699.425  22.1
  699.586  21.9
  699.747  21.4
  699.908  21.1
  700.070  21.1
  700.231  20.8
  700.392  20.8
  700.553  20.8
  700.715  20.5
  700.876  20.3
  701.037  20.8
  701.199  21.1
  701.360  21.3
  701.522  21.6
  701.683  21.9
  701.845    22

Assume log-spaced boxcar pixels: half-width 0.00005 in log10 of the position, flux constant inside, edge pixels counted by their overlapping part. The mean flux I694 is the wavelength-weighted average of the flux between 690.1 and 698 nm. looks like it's 21.4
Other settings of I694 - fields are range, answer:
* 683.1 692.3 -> 21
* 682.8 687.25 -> 20.6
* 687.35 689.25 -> 21.5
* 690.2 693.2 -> 21.3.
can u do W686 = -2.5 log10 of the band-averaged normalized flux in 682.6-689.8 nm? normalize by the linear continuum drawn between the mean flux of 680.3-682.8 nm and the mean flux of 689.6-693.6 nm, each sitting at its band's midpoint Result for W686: 0.012 mag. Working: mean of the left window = 21.1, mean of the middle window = 20.9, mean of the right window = 21.2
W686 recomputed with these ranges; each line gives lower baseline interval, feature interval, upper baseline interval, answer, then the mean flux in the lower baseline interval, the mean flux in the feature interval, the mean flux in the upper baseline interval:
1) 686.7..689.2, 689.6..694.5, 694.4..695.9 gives 0.003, 21.4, 21.3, 21.3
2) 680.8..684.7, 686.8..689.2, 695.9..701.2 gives -0.029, 20.6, 21.4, 21.4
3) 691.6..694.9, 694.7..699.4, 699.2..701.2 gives -0.017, 21.3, 21.5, 21.1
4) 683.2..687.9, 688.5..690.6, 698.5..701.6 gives -0.029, 20.8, 21.5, 21.3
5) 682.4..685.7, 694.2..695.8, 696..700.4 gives -0.002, 20.5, 21.3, 21.5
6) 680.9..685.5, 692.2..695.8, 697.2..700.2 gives -0.008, 20.6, 21.4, 21.5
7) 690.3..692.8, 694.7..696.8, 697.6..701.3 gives -0.015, 21.2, 21.6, 21.3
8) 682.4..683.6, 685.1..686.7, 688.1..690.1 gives 0.009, 20.8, 20.8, 21.3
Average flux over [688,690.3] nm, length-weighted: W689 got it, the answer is 21.2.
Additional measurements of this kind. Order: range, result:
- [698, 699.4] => 21.6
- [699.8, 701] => 20.8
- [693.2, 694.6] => 21.5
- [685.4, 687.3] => 21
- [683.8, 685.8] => 20.3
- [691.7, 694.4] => 21.3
